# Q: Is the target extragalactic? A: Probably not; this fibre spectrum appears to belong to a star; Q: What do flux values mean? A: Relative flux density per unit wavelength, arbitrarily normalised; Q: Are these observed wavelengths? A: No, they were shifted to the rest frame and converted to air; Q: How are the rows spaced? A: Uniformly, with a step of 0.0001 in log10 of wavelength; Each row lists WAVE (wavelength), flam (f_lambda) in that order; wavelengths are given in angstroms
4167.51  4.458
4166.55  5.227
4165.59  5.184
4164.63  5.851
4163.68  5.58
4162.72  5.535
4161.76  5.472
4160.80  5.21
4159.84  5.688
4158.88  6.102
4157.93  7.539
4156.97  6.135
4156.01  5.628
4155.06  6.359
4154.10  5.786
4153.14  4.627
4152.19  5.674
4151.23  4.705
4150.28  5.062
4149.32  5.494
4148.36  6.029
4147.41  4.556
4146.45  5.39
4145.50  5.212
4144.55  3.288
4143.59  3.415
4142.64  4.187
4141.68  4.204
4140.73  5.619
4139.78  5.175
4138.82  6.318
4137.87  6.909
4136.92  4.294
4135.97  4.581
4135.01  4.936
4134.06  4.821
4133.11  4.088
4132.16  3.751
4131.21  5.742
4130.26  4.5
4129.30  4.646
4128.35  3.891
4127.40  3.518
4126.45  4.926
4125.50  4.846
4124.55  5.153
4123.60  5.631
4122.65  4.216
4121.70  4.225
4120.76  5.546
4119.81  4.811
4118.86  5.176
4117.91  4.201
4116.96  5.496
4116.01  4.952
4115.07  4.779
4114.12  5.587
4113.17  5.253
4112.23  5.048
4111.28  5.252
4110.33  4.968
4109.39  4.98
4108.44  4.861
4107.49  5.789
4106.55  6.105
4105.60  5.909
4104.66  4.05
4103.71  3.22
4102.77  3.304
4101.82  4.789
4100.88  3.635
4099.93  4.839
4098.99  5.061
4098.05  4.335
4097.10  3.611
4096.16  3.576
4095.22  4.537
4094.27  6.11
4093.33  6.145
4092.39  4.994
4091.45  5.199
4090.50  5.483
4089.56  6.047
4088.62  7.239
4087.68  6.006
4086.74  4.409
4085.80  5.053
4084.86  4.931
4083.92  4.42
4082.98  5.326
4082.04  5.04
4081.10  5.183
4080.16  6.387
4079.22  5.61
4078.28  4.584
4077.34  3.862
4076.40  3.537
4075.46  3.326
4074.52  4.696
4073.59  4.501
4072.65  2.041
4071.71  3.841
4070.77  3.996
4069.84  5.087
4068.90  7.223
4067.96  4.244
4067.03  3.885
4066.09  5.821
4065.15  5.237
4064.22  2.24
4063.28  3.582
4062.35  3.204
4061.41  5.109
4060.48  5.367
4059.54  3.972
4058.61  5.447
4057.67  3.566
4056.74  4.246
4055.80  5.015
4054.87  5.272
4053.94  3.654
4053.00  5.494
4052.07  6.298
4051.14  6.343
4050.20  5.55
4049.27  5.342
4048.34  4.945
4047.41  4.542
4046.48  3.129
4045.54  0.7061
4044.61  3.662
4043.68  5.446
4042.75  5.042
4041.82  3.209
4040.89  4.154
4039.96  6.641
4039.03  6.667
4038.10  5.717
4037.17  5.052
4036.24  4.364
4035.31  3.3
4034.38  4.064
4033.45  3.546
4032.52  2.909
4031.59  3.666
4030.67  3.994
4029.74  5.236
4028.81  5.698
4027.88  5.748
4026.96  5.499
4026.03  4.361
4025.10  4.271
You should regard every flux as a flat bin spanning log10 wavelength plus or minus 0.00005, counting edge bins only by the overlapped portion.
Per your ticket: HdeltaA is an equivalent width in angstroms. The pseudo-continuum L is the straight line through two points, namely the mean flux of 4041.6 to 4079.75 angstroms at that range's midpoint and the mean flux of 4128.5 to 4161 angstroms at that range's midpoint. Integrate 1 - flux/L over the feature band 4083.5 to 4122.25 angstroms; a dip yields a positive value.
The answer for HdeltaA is -1.41 angstroms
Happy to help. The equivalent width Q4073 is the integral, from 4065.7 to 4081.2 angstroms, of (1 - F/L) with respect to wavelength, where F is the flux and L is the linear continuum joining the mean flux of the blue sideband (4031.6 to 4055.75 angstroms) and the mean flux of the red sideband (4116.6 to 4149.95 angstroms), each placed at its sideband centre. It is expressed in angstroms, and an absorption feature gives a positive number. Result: 0.4 angstroms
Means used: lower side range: 4.59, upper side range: 4.82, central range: 4.56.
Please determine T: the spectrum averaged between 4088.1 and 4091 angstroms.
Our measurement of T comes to 6.24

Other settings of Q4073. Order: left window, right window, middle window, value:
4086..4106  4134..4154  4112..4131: 0.42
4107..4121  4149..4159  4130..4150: 2.27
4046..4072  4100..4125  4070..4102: 0.12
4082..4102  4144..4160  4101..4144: 3.52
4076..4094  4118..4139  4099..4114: 0.60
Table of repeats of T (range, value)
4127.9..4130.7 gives 4.33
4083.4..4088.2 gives 5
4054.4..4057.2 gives 4.85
